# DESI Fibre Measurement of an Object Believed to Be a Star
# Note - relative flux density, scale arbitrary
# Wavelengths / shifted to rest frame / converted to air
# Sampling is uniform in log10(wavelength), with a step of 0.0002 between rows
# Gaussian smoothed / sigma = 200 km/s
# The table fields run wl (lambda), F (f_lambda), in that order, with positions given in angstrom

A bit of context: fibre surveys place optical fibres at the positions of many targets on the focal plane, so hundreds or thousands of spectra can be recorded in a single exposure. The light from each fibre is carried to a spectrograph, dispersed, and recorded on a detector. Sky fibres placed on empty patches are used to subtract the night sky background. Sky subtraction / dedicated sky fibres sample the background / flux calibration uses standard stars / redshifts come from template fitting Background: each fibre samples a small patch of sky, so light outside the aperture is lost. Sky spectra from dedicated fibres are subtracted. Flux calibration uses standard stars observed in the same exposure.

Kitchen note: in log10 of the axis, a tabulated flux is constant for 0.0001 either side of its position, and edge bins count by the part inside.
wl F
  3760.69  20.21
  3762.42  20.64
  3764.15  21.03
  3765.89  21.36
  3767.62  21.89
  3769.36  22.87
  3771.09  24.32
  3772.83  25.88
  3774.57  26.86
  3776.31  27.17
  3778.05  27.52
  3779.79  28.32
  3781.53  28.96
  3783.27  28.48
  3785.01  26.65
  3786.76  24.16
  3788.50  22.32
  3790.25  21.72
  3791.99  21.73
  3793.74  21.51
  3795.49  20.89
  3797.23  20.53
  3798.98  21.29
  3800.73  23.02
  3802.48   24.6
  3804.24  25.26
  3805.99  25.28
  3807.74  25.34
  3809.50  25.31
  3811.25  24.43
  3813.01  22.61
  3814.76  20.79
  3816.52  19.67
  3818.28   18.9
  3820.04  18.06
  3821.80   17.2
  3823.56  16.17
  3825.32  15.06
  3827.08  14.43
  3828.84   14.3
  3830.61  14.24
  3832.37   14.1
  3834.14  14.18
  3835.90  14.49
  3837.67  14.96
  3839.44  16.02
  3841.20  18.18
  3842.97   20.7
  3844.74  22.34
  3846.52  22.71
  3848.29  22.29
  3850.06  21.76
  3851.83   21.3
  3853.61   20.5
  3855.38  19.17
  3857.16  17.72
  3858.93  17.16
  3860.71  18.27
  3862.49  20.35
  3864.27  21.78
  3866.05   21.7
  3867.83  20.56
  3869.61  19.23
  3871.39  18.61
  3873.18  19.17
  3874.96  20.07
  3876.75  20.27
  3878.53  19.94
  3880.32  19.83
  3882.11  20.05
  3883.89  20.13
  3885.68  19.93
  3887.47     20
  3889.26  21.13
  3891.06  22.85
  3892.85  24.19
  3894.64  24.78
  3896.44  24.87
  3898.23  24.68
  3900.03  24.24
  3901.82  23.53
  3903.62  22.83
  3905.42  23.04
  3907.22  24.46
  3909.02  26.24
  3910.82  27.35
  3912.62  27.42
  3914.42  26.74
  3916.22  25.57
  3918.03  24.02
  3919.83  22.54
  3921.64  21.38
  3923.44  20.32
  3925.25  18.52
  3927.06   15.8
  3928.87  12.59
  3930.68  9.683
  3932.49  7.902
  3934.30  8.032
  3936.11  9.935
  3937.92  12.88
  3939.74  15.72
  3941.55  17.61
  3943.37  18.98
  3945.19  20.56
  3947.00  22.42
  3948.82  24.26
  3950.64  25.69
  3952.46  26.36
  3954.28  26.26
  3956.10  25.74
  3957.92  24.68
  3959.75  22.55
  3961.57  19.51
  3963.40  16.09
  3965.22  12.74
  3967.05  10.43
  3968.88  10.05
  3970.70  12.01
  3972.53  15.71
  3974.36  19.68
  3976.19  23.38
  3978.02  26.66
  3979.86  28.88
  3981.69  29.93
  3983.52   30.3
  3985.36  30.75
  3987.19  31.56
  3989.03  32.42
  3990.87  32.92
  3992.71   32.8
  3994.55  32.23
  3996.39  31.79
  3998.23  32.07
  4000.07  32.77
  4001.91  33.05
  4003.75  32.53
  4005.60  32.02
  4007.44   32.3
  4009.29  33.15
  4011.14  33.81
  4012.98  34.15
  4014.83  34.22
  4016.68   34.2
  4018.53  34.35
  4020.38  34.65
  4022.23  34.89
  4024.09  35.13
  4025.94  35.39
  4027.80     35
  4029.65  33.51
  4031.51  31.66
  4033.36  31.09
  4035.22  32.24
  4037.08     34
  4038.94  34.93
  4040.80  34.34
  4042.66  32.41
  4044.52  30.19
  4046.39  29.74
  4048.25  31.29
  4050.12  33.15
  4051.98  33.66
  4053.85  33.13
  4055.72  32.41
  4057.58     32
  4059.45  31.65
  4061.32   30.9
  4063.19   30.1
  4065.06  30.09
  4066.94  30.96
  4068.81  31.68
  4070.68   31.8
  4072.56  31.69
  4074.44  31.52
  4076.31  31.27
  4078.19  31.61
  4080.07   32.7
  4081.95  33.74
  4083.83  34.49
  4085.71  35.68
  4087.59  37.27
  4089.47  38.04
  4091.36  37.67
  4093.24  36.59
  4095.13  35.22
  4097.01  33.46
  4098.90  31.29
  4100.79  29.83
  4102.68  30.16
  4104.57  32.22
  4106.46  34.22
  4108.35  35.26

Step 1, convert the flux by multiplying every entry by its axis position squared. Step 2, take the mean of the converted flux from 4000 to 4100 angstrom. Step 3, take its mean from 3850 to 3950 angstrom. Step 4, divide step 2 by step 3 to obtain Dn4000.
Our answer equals 1.8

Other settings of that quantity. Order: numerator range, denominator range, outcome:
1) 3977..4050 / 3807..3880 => 1.86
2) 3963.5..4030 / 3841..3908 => 1.46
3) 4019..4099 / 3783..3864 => 1.86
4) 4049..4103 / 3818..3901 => 1.89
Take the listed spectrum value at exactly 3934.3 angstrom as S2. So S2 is 8.032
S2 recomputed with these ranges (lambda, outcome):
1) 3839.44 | 16.02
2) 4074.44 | 31.52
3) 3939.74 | 15.72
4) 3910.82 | 27.35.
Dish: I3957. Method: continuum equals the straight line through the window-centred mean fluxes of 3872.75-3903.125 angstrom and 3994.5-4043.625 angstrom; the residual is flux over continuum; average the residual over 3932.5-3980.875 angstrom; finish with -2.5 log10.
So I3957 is 0.424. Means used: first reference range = 21.8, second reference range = 33.4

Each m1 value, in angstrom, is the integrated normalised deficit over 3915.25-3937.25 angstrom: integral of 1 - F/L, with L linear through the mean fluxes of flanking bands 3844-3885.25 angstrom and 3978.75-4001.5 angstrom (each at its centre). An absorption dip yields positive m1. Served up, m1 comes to 7.9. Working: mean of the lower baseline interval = 20.2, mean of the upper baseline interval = 31.5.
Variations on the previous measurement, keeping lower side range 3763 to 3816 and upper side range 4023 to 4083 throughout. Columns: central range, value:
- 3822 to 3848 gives 8.9 angstrom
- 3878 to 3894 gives 3.6 angstrom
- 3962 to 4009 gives 6.3 angstrom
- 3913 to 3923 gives 1.4 angstrom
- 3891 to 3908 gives 2.2 angstrom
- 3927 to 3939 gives 7.5 angstrom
